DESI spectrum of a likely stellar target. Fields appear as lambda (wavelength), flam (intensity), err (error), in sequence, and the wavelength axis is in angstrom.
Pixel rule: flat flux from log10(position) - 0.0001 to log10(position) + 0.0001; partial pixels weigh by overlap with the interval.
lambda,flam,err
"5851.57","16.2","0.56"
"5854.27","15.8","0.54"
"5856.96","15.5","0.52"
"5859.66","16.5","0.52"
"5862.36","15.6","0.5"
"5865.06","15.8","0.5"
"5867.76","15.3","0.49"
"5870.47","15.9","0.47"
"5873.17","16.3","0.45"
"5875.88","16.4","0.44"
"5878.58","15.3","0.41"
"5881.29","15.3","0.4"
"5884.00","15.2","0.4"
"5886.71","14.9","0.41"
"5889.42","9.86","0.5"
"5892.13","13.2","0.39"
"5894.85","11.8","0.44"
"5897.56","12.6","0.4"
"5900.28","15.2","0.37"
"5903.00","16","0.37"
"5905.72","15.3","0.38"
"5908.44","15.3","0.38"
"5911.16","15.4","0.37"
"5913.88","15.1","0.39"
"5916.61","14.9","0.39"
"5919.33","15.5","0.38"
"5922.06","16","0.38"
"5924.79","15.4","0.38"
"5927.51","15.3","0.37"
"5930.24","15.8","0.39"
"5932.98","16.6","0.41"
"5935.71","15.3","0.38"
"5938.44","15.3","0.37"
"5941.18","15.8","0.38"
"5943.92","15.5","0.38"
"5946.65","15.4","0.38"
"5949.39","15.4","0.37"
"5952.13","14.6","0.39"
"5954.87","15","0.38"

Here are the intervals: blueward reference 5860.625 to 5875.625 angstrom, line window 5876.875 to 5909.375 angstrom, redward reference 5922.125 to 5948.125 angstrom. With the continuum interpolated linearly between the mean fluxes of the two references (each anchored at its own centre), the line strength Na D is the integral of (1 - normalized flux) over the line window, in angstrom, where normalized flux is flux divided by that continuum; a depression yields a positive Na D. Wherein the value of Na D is 3.3 angstrom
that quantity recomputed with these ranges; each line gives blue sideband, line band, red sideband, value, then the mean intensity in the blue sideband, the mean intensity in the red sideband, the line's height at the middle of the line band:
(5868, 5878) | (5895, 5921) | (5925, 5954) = 1.4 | 16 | 15.5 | 15.7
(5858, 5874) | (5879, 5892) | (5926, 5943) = 1.6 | 15.9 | 15.7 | 15.8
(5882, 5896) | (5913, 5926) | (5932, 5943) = -0.6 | 13.1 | 15.7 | 14.7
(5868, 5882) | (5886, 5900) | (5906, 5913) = 2.7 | 15.8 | 15.3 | 15.6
